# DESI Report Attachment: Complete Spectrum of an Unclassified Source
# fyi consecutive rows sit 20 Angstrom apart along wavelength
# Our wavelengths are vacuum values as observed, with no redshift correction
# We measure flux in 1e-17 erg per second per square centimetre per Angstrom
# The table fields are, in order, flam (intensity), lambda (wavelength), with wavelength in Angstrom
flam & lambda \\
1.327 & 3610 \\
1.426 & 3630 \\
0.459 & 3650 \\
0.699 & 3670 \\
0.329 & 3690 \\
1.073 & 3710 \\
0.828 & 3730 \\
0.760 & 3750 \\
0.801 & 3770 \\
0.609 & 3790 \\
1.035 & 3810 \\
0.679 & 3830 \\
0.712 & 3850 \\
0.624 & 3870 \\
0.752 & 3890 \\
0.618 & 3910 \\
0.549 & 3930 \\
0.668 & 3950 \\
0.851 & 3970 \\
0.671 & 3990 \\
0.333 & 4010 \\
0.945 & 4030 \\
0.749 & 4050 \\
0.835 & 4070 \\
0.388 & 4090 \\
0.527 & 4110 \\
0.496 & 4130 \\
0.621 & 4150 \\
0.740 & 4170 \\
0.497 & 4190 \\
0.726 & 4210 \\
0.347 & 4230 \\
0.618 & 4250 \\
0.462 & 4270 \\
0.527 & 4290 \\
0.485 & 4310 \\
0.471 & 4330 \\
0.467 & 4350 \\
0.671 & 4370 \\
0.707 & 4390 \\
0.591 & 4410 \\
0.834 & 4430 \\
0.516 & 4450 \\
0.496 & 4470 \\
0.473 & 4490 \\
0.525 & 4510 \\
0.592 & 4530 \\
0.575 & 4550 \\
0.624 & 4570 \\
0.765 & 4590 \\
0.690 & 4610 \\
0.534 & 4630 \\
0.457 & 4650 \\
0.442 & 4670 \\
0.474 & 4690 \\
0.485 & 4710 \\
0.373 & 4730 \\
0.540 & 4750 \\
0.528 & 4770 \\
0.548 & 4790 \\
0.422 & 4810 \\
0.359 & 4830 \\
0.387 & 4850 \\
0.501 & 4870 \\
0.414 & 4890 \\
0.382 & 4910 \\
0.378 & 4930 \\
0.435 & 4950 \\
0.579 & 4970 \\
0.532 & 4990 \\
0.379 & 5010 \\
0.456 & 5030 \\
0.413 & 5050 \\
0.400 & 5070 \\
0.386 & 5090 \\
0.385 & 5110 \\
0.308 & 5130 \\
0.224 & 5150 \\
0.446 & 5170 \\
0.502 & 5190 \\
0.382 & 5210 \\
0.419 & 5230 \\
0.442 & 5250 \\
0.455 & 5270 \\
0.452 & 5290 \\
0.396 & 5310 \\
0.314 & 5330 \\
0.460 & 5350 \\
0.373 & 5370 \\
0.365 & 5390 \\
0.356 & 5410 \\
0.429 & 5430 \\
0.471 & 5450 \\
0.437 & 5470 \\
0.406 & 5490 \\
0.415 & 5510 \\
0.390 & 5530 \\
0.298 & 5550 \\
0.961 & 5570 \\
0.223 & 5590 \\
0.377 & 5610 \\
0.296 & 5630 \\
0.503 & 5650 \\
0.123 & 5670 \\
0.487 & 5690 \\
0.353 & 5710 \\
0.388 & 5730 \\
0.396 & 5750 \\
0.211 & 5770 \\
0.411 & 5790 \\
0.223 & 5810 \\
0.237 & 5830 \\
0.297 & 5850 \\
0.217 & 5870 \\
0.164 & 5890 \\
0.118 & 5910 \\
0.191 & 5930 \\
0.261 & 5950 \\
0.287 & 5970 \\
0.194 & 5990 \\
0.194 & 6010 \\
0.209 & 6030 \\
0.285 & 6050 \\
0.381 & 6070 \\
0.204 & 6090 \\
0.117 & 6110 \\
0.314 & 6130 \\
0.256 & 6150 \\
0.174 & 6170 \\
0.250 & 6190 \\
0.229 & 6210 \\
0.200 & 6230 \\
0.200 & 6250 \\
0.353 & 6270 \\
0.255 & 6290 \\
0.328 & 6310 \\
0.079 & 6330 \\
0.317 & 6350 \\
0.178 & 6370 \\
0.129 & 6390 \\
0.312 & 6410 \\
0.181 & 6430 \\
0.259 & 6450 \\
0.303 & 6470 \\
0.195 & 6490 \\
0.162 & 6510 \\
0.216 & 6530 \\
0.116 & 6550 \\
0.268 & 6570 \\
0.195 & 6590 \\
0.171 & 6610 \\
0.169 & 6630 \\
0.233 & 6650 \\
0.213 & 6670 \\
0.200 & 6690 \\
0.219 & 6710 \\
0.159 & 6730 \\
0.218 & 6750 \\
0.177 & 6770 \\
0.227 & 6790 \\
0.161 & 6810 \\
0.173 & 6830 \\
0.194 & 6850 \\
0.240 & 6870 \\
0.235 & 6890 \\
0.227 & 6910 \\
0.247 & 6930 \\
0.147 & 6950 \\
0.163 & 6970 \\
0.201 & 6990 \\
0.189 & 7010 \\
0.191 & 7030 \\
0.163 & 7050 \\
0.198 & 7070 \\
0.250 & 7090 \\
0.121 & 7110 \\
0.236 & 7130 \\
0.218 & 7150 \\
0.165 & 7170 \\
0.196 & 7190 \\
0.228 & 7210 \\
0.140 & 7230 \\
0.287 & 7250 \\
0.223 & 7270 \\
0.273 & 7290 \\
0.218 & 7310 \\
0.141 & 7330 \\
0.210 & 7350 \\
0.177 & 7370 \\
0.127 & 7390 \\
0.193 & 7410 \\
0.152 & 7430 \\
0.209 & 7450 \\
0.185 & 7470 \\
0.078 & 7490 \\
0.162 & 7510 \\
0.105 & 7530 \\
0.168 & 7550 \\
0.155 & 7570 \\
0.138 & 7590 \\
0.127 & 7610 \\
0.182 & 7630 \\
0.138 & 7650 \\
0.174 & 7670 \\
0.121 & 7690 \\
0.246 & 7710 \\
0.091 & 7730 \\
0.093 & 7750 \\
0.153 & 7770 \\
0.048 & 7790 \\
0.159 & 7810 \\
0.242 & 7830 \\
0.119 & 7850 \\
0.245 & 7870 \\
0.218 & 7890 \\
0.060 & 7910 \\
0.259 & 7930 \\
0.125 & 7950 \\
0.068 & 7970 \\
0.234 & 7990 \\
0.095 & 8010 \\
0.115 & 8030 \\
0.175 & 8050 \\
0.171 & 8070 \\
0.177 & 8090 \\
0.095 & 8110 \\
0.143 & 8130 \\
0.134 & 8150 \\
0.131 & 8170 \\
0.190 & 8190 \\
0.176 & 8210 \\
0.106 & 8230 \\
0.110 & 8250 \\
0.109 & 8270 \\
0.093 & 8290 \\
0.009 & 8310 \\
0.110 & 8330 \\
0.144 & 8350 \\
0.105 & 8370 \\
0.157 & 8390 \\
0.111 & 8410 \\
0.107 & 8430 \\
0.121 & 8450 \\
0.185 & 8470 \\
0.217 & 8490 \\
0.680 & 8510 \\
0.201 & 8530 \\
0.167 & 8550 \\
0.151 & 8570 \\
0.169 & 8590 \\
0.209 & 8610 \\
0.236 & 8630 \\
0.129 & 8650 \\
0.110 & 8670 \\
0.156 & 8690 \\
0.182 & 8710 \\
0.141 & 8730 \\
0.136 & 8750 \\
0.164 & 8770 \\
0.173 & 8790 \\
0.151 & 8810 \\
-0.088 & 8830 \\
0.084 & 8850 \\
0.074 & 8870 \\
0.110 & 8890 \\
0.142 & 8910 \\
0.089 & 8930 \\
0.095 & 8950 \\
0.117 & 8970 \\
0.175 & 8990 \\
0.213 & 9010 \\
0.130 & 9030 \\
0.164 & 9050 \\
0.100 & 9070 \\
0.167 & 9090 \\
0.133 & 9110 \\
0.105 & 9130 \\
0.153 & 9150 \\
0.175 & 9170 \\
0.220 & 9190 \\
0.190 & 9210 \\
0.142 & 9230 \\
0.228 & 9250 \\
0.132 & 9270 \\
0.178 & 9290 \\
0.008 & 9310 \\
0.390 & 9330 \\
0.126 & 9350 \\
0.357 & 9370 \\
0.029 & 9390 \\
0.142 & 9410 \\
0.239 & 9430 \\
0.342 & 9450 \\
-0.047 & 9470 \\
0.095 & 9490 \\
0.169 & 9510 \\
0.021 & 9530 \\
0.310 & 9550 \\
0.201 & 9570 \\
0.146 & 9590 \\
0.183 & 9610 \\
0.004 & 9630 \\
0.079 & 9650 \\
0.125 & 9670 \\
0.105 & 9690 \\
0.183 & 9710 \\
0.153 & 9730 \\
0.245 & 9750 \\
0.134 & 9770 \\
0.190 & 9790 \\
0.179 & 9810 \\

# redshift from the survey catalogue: 1.28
